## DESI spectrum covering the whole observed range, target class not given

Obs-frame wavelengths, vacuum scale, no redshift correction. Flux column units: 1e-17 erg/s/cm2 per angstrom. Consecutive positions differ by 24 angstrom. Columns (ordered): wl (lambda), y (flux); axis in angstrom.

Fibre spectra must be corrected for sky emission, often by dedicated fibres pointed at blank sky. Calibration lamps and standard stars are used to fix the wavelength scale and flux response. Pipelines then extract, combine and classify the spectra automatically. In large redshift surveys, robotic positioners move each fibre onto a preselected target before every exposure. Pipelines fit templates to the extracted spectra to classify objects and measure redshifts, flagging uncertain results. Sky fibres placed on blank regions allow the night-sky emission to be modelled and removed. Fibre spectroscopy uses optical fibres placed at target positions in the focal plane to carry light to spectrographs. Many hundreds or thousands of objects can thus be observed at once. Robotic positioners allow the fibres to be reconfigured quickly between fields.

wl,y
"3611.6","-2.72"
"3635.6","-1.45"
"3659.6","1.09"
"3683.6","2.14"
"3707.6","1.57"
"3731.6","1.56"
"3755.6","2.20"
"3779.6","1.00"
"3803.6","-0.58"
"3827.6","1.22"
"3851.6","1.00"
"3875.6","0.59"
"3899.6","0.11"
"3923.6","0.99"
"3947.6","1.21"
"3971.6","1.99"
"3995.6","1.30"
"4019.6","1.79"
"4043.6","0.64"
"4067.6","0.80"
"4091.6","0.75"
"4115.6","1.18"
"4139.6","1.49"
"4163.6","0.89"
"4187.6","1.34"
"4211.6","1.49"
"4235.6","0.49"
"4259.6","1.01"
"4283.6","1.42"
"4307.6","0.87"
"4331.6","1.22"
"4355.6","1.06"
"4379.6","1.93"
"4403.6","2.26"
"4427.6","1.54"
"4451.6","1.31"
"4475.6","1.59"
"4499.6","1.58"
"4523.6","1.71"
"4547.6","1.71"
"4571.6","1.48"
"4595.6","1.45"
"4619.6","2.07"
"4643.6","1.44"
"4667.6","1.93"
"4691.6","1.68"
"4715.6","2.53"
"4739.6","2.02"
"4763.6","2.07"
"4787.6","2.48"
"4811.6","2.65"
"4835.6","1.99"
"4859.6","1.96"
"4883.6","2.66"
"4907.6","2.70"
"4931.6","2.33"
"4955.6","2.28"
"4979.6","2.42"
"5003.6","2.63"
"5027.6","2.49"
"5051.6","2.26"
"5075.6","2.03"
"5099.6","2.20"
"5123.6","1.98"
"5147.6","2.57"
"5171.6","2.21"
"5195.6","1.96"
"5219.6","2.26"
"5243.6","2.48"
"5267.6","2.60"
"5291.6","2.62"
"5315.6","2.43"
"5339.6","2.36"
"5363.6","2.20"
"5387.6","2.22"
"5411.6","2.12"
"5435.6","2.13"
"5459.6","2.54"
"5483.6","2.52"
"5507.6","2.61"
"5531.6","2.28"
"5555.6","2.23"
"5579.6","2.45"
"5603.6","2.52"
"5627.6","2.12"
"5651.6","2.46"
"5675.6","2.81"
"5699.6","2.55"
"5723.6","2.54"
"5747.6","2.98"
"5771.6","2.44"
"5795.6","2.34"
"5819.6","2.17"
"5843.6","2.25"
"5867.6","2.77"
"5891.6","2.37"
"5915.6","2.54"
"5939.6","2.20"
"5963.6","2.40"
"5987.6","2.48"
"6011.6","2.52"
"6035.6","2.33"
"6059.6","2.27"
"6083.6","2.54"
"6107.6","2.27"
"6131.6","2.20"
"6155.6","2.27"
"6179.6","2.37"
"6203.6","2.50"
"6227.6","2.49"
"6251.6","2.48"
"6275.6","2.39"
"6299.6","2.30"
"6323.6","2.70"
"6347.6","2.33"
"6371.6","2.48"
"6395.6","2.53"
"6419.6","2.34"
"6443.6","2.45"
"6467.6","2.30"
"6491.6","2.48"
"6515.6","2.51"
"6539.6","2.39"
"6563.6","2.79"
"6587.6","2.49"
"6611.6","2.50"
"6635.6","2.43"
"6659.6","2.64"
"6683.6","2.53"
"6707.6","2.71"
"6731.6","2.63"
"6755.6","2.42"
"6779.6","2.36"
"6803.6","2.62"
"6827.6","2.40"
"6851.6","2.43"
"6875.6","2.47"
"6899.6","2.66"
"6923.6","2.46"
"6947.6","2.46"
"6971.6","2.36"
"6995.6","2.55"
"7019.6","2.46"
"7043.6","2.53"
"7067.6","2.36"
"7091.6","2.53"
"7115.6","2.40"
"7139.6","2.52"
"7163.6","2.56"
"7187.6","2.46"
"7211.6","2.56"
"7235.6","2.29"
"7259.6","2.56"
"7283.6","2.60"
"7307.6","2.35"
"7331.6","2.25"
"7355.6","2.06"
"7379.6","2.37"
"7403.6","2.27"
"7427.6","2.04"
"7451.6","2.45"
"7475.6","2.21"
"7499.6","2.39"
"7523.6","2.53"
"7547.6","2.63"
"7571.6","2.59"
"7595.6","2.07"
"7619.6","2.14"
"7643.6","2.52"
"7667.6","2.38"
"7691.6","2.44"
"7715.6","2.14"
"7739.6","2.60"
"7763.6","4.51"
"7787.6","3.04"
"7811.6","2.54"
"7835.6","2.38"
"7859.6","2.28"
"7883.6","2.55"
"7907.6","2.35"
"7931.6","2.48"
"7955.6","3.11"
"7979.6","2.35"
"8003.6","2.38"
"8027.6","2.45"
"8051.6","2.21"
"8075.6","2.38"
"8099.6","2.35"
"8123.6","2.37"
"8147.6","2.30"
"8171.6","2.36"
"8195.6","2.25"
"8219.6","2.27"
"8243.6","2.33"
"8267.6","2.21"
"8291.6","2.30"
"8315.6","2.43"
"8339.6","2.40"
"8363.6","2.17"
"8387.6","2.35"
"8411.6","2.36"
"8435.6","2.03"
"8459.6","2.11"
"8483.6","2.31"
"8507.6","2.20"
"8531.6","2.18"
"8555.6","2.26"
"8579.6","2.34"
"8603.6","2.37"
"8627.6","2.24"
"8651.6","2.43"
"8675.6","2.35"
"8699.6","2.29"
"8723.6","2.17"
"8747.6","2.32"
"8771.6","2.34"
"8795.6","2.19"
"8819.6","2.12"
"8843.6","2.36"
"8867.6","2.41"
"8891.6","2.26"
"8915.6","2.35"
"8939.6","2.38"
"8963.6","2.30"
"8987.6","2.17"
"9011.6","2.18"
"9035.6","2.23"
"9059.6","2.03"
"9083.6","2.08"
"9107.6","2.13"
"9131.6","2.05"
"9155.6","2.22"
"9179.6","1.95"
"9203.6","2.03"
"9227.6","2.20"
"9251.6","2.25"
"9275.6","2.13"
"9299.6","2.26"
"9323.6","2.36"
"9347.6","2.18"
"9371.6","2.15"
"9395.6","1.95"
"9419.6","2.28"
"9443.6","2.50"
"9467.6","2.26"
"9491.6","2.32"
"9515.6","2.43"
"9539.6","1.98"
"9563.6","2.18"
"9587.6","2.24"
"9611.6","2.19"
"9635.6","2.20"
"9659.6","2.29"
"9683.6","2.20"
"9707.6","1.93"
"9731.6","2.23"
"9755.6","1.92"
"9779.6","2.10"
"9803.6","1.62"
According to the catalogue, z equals 0.18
